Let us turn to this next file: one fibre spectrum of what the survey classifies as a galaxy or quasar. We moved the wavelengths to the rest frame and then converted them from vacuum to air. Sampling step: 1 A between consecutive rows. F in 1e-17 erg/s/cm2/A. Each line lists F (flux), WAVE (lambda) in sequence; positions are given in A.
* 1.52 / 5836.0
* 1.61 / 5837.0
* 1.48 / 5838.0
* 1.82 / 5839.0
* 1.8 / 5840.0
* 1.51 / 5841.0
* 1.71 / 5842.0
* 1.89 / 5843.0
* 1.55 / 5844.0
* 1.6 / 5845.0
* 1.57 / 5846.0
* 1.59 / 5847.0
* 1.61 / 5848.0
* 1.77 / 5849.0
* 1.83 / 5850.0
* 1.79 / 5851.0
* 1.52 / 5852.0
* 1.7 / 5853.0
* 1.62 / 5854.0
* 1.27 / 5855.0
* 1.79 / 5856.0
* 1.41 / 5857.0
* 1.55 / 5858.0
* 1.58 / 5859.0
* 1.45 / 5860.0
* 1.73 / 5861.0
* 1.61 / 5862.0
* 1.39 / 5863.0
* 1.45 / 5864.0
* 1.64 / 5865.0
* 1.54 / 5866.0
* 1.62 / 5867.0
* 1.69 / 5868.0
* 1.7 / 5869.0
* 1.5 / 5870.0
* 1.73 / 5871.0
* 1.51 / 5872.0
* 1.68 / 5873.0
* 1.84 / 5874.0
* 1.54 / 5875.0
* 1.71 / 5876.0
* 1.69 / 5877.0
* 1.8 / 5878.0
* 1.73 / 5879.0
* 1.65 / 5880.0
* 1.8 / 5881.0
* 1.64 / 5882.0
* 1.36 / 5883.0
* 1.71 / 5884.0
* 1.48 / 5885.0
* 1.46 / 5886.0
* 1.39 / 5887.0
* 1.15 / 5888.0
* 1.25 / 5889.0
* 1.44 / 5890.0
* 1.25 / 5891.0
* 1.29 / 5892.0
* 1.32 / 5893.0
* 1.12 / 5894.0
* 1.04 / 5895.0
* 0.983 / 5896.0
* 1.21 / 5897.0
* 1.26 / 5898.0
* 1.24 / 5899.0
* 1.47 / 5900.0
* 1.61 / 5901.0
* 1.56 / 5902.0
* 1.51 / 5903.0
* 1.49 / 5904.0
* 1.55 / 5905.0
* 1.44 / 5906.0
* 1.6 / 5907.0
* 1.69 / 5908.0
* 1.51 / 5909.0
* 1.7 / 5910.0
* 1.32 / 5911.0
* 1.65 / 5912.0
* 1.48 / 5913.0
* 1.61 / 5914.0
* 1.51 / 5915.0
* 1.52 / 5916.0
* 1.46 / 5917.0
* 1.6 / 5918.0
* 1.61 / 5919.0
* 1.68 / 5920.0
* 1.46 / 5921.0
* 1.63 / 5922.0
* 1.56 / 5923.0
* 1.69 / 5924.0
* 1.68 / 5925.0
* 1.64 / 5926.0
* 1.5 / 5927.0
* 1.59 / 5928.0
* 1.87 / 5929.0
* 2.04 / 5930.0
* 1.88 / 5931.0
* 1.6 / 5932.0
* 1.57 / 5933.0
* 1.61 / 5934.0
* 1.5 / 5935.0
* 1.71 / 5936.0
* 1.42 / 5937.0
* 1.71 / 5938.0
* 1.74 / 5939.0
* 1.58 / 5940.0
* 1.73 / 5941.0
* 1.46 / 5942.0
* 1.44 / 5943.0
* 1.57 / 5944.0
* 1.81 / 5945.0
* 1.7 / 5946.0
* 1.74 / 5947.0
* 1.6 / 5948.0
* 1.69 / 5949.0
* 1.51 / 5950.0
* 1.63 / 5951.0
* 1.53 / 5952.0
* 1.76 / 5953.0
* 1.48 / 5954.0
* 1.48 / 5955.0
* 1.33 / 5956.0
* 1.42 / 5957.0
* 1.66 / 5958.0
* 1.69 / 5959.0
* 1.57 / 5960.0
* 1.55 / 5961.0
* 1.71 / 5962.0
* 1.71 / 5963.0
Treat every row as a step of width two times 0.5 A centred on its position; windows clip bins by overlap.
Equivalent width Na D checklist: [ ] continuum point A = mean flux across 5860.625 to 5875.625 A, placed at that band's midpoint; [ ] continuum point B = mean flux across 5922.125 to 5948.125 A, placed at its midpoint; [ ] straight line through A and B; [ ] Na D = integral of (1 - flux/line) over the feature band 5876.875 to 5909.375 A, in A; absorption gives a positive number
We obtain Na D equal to 3.7 A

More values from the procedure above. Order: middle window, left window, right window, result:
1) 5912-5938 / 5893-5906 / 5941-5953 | -2.27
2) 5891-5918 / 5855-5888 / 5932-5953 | 2.95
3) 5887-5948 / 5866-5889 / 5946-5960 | 2.47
